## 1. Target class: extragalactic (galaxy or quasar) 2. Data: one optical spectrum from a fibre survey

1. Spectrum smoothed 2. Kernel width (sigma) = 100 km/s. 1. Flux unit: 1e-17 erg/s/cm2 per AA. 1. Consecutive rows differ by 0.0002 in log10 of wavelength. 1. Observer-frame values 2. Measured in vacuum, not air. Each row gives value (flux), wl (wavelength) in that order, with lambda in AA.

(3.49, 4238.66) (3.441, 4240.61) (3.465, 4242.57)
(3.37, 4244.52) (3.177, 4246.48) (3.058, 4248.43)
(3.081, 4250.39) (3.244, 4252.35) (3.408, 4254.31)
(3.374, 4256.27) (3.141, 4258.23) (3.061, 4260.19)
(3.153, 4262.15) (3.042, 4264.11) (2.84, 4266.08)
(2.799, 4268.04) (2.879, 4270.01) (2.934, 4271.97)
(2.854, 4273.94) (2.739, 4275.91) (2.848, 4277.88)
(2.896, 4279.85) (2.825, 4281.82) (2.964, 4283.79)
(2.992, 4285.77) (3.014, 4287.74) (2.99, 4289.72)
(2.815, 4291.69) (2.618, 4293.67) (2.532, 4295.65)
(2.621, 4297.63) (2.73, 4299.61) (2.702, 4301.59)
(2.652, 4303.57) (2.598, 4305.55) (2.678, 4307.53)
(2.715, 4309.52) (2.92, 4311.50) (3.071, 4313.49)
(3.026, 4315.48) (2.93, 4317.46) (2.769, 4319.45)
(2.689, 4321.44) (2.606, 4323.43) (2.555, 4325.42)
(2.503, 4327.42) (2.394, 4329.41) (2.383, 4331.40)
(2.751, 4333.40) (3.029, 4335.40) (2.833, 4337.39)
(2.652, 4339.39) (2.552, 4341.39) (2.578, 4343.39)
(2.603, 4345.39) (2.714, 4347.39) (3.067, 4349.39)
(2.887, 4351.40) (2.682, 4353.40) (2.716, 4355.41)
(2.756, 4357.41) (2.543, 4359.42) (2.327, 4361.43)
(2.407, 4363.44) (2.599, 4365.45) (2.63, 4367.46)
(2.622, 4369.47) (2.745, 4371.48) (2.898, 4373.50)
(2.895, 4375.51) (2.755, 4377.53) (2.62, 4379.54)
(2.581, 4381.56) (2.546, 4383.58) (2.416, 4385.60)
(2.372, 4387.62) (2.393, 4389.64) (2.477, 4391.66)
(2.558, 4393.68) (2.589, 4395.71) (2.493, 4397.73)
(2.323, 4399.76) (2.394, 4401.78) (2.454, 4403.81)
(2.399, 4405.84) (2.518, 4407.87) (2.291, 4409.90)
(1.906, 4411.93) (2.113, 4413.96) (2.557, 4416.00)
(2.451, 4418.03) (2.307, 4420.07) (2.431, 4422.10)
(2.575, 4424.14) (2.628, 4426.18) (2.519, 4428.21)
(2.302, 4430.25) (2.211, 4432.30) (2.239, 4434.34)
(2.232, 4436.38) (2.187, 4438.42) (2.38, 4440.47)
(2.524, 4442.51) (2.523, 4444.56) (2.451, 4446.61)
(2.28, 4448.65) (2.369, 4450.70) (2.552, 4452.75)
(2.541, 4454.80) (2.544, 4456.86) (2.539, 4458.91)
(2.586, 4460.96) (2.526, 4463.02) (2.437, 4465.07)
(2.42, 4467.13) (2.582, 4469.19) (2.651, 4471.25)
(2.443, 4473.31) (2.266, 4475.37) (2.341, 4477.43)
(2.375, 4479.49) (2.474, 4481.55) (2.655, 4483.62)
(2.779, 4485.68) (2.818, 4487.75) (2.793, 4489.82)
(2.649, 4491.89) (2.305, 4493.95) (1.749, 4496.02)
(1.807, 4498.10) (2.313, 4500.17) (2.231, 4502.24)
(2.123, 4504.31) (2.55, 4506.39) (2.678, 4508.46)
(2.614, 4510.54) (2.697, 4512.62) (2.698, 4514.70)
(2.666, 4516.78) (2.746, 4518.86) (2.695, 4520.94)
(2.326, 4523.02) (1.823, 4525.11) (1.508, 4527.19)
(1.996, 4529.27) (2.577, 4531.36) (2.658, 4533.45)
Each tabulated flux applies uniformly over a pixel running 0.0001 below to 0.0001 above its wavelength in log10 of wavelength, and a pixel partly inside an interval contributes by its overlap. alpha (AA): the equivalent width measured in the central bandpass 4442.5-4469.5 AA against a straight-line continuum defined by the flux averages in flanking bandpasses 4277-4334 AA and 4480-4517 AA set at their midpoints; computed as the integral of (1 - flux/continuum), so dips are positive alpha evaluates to 0.5 AA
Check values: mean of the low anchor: 2.75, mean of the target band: 2.49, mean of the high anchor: 2.47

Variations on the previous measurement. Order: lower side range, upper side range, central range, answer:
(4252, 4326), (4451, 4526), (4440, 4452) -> 0.62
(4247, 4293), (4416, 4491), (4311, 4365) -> 2.02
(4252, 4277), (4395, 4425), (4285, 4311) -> 1.25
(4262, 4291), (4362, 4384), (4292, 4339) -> 1.66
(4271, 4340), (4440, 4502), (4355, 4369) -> 0.50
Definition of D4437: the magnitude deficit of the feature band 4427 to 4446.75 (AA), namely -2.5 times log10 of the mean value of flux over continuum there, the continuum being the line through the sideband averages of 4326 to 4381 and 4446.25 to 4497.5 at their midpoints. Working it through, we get 0.08 mag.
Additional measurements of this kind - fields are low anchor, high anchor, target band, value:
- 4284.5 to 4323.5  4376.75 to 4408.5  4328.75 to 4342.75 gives 0.01 mag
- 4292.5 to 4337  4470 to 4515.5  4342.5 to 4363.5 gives -0.01 mag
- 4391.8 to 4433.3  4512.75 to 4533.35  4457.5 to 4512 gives -0.03 mag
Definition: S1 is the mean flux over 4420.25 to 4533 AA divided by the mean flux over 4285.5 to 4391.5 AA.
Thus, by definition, 0.9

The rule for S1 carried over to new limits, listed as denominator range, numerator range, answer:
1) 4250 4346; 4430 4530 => 0.85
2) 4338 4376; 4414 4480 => 0.91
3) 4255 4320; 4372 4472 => 0.86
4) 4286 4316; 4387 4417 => 0.86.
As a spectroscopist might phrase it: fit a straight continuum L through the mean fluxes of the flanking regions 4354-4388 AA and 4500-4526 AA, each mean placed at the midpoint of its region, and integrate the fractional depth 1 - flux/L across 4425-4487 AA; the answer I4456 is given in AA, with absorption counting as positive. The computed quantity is 2.0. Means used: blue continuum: 2.62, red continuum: 2.48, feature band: 2.45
